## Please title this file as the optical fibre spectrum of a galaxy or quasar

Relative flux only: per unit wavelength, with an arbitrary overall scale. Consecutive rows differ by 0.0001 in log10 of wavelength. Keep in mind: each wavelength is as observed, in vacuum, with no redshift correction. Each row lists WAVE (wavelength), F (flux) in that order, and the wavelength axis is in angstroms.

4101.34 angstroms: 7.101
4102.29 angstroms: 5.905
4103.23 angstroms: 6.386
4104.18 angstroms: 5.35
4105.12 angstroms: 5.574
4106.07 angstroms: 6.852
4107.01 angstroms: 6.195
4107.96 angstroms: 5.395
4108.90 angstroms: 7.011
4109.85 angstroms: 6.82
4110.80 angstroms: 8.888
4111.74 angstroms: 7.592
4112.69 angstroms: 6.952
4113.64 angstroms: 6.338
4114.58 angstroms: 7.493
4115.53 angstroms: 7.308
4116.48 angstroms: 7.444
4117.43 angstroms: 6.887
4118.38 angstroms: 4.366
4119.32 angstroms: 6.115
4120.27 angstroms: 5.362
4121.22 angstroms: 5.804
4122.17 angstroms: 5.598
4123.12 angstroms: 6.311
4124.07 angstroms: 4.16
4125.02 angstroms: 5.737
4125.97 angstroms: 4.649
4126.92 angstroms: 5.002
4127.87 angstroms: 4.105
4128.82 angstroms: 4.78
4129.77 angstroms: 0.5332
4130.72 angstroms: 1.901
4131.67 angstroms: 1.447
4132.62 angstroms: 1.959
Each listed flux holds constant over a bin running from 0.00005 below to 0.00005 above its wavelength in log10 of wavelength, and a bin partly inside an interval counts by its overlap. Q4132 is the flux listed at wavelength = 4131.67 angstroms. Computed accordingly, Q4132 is 1.447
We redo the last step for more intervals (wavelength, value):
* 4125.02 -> 5.737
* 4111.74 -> 7.592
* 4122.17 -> 5.598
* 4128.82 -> 4.78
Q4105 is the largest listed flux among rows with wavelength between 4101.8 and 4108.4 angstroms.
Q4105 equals 6.852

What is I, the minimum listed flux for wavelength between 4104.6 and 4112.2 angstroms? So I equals 5.395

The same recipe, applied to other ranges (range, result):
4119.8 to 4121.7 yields 5.362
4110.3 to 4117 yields 6.338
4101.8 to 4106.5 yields 5.35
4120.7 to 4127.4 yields 4.16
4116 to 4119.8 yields 4.366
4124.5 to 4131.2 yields 0.5332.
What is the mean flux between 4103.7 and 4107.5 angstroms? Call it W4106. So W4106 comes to 5.99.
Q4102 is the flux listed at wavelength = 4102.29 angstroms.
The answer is 5.905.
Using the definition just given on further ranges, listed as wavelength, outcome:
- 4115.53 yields 7.308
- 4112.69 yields 6.952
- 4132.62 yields 1.959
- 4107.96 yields 5.395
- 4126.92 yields 5.002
